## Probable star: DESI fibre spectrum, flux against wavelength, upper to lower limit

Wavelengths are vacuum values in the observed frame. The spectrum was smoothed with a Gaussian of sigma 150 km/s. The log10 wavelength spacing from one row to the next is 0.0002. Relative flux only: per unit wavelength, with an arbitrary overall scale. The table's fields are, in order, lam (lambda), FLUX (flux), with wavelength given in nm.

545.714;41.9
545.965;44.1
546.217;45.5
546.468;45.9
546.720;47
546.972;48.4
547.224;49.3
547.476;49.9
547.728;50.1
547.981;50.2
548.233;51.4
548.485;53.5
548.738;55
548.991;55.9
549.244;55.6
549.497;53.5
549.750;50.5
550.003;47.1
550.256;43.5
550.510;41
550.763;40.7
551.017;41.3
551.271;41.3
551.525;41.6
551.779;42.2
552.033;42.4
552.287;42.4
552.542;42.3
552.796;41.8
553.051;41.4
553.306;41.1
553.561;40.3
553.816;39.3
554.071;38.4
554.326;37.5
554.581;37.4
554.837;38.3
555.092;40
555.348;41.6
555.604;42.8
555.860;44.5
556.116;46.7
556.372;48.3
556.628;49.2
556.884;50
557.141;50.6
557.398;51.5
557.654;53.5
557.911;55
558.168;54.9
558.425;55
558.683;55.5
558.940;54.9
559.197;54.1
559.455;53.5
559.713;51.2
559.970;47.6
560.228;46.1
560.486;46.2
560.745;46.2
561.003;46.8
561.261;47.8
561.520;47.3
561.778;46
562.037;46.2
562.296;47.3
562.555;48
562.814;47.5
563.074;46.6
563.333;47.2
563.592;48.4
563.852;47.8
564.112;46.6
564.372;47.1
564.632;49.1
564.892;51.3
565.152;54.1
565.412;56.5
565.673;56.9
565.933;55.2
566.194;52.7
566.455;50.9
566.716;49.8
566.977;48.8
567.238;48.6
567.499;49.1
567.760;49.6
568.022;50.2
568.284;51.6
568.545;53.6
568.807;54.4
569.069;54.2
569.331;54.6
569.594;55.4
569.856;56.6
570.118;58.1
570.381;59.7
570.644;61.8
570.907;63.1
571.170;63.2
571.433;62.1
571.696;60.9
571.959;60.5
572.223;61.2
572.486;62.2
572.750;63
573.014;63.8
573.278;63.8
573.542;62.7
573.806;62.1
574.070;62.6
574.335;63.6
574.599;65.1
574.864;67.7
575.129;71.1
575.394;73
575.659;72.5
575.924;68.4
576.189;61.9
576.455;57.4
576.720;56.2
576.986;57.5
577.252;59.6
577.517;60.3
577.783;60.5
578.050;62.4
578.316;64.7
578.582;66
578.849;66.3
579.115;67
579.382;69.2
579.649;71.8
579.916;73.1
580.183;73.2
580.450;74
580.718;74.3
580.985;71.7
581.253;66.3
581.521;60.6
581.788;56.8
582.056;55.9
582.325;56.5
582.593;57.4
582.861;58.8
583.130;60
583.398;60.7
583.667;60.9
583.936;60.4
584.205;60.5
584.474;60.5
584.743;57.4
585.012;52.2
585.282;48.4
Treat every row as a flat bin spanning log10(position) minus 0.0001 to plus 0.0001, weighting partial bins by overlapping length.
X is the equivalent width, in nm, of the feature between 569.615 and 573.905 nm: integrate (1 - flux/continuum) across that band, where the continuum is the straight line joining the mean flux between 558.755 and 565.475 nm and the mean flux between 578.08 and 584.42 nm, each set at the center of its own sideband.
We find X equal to -0.35 nm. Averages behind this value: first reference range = 48.9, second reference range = 64.5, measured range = 61.4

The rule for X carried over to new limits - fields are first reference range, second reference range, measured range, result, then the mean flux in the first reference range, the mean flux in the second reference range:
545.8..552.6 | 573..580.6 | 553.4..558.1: 0.613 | 47.1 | 65.5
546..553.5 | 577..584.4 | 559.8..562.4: 0.298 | 46.5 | 63.9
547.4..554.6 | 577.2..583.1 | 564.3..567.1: 0.149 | 45.2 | 64.8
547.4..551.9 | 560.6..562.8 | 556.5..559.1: -0.315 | 48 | 47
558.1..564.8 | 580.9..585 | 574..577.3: -0.489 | 49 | 59.9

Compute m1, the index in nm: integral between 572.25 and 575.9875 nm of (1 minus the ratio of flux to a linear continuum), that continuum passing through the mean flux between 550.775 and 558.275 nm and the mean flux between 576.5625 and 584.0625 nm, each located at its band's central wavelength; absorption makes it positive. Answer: -0.43 nm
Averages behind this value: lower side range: 44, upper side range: 63.6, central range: 65.7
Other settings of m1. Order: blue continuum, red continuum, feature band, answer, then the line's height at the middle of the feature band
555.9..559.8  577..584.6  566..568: 0.23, 56.8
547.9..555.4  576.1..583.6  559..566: 0.33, 51.7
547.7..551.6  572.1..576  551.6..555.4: 0.79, 51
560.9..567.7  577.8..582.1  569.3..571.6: -0.13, 56.4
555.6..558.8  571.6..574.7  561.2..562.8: 0.21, 54.4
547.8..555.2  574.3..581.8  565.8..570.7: 0.41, 58.1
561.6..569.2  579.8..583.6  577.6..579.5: -0.11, 61.4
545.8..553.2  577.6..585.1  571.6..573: -0.07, 58.8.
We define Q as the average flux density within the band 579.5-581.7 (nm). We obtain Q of 70.3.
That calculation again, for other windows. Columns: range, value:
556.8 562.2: 50.4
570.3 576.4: 64.1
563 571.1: 52.7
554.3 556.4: 41.8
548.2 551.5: 48.2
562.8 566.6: 50.6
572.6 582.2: 65.2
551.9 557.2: 42.6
